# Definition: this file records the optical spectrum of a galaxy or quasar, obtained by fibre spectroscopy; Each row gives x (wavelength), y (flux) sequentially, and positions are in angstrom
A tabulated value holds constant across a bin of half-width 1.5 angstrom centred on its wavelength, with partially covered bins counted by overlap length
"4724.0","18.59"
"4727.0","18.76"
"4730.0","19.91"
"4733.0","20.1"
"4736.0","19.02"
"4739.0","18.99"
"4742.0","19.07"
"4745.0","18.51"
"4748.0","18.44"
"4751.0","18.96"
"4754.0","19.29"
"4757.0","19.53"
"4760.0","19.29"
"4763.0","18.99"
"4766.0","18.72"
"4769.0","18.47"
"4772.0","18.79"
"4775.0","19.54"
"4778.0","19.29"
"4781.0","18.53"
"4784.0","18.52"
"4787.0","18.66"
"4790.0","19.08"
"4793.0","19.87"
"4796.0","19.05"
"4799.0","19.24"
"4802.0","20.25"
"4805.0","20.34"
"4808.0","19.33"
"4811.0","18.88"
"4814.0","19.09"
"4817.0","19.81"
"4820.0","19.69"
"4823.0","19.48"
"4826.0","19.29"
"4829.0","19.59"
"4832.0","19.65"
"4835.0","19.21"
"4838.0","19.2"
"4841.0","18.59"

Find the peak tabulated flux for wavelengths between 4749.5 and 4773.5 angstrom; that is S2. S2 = 19.53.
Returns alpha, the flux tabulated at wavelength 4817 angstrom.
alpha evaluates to 19.81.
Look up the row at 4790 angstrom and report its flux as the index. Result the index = 19.08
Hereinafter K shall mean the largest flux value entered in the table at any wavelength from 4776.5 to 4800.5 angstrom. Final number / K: 19.87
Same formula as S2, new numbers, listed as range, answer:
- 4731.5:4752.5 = 20.1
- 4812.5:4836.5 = 19.81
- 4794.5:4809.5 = 20.34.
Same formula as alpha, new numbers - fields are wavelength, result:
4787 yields 18.66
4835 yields 19.21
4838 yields 19.2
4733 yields 20.1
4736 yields 19.02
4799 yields 19.24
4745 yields 18.51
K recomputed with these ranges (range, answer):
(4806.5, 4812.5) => 19.33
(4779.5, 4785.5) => 18.53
